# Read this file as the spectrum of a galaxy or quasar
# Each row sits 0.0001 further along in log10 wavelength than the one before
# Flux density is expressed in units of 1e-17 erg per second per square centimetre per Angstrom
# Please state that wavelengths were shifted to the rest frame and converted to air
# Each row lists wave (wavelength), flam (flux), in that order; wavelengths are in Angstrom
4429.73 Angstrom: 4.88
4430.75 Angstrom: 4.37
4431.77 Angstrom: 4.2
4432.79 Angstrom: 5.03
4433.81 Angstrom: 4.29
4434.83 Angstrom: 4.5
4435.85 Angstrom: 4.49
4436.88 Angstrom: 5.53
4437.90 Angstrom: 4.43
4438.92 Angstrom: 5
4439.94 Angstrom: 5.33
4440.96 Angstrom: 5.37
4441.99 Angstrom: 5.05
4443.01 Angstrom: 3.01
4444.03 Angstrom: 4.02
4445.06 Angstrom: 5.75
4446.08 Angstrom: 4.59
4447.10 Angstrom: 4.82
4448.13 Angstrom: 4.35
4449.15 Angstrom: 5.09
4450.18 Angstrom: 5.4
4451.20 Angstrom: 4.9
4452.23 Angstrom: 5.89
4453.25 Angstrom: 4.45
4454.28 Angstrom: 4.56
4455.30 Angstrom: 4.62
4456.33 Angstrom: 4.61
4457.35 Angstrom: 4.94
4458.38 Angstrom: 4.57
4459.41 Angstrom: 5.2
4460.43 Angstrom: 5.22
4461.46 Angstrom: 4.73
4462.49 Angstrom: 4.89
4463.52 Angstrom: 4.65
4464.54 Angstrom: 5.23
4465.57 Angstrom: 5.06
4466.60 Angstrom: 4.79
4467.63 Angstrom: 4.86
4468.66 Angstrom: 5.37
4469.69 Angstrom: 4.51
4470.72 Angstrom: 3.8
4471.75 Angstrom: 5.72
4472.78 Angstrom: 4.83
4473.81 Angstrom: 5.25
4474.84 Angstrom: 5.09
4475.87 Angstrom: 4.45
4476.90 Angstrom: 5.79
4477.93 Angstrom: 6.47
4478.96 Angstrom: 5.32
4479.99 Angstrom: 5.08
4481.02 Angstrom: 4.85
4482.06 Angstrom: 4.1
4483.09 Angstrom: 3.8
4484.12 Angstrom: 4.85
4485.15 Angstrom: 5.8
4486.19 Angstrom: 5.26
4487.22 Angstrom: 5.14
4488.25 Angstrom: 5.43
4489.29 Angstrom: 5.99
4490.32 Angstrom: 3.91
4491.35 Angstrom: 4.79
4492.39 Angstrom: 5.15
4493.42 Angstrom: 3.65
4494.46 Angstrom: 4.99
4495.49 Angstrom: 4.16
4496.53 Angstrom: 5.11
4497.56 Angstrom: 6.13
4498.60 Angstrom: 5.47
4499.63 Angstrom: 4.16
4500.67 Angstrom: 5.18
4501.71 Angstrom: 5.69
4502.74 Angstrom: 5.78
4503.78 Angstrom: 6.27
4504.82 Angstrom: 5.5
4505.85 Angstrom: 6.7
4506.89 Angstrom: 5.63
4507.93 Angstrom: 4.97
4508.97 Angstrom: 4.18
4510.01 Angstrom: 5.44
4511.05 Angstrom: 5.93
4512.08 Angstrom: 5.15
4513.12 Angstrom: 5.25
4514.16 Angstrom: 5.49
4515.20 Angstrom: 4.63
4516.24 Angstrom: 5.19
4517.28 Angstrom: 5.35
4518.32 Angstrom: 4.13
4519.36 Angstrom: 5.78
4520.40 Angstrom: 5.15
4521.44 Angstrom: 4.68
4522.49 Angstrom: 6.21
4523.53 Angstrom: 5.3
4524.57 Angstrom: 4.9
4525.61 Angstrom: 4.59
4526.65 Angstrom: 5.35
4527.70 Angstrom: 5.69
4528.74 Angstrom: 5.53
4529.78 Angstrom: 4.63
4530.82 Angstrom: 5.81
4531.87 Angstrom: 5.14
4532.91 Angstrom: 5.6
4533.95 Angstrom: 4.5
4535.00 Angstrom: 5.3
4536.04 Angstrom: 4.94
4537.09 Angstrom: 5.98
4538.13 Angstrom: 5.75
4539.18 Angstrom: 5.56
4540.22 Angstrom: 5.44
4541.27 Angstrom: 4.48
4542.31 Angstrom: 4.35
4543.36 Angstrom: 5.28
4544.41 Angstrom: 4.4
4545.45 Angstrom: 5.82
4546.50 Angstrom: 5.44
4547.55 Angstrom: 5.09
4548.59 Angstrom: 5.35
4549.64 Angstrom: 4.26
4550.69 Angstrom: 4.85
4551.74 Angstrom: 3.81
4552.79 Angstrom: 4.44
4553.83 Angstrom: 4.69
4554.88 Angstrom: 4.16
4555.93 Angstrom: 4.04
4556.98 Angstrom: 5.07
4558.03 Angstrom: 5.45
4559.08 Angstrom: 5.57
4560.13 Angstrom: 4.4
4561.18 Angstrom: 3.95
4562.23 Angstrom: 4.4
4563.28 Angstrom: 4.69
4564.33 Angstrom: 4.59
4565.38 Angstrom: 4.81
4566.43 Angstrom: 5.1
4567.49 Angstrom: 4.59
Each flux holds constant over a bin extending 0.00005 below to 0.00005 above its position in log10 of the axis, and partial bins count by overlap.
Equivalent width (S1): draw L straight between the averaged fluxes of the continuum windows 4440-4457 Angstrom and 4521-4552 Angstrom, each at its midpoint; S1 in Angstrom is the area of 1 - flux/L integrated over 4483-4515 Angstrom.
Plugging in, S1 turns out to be -1.3 Angstrom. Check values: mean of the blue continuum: 4.8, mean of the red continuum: 5.15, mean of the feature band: 5.21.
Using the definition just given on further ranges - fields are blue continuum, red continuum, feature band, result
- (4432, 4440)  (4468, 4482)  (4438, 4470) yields 0.3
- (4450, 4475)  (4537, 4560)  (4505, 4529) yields -1.7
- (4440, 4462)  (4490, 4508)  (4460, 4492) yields 0.1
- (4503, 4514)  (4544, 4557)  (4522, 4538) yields -0.6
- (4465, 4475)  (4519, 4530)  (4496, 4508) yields -1.0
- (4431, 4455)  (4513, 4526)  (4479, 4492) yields 0.1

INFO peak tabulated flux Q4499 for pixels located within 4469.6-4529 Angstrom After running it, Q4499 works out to 6.7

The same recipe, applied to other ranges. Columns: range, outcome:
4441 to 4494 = 6.47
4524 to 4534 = 5.81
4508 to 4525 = 6.21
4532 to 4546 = 5.98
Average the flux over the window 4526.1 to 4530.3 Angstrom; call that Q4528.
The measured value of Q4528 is 5.3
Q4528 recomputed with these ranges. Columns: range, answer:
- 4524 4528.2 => 5.13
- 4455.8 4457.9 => 4.77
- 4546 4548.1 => 5.27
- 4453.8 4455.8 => 4.6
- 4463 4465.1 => 4.95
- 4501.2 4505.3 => 5.81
